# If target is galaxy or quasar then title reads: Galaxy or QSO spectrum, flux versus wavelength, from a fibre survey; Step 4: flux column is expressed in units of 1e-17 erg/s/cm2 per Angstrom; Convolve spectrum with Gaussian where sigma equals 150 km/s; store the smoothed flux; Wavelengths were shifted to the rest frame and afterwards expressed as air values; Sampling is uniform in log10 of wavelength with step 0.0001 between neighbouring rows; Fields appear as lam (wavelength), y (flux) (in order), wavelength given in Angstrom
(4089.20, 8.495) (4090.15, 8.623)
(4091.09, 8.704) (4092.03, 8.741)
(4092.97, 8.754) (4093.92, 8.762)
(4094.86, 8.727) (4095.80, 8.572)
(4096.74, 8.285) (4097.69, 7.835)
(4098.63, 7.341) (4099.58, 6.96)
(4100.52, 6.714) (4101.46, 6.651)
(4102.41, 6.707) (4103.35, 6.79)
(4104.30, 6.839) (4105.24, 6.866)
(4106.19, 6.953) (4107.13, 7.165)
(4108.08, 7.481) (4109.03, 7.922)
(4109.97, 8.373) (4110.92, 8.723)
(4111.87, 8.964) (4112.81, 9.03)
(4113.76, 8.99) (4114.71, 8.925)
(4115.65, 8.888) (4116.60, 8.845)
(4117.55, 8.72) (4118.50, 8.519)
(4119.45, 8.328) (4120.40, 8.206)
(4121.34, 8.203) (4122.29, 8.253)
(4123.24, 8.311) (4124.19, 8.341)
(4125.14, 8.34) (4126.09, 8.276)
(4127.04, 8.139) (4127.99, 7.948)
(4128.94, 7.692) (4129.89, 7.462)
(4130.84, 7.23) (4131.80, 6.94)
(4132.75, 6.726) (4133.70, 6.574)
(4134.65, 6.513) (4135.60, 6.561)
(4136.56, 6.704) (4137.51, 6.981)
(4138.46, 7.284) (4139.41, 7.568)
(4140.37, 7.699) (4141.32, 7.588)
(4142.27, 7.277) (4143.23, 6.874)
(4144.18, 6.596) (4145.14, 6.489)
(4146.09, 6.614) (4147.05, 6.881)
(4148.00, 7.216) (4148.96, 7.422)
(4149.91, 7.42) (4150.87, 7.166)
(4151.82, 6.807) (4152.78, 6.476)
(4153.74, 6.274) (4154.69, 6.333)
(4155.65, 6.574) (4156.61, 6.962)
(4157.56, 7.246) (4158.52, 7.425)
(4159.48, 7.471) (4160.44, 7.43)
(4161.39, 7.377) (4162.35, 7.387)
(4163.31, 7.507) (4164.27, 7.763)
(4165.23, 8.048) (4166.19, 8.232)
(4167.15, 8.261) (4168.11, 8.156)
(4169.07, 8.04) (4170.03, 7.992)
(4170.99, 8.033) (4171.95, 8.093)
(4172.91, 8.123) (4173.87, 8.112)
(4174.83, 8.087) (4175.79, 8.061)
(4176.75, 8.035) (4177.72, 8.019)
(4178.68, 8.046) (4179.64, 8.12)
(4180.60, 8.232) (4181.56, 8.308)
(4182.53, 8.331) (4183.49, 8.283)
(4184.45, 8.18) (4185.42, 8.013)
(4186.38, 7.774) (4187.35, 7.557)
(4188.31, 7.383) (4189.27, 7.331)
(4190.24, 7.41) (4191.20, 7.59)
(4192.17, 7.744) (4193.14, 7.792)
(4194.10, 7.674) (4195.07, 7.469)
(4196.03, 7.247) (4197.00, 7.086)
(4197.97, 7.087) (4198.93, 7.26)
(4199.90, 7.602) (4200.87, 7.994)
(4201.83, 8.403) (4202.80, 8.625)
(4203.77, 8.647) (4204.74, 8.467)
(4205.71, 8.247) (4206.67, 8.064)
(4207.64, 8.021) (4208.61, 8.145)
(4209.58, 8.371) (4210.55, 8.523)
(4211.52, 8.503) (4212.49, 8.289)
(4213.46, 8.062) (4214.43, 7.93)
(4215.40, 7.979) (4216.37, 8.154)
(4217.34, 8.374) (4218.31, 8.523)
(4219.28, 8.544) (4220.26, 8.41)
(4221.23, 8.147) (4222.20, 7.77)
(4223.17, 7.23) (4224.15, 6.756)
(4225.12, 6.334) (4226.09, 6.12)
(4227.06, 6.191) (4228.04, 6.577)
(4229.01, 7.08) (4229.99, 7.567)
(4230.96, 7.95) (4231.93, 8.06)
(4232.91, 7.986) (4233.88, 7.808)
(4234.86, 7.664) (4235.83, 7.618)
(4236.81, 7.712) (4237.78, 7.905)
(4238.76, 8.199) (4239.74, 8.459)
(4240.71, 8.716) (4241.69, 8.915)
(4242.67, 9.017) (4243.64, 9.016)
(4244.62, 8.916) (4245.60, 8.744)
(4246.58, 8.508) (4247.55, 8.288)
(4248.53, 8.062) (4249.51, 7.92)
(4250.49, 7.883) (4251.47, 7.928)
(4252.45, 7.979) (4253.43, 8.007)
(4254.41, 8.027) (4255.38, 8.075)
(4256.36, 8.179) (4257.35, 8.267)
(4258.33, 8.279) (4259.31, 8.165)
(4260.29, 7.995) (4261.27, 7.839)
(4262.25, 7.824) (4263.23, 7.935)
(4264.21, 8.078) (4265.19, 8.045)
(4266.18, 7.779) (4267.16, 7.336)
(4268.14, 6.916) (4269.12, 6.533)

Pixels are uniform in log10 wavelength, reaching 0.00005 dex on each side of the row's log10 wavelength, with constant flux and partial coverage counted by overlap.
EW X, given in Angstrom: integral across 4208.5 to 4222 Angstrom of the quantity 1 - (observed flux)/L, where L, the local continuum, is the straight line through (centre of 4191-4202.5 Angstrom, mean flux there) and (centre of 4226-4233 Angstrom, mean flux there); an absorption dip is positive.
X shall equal -1.7 Angstrom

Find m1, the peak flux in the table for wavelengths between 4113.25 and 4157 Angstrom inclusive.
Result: 8.99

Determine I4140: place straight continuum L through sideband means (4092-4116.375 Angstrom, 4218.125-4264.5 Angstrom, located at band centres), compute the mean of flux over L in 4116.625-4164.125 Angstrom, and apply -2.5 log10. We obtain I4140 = 0.08 mag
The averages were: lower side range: 7.92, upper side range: 7.94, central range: 7.37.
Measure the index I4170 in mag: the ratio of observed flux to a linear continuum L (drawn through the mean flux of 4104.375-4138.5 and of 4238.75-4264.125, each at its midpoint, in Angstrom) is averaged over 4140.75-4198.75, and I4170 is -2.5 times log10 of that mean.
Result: 0.07 mag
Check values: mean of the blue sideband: 7.87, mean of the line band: 7.54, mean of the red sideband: 8.27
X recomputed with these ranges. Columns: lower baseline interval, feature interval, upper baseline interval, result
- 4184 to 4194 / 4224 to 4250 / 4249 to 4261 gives 0.3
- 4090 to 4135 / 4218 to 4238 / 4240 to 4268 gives 1.6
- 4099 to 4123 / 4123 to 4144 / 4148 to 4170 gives 0.8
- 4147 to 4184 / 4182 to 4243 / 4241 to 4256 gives 1.5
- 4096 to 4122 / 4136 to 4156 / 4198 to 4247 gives 2.4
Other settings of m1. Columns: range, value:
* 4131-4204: 8.647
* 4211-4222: 8.544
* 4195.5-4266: 9.017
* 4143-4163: 7.471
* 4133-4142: 7.699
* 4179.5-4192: 8.331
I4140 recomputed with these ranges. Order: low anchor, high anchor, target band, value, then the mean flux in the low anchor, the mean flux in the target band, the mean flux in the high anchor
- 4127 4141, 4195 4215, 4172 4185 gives -0.06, 7.18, 8.15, 8.01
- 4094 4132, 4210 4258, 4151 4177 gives 0.06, 7.95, 7.56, 7.98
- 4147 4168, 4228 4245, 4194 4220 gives -0.04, 7.28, 8.06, 8.1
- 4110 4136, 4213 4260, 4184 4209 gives 0.03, 8.07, 7.8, 7.96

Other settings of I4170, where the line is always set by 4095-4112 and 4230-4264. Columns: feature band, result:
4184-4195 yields 0.03 mag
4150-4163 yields 0.11 mag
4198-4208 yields -0.02 mag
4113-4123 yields -0.14 mag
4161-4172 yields -0.01 mag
